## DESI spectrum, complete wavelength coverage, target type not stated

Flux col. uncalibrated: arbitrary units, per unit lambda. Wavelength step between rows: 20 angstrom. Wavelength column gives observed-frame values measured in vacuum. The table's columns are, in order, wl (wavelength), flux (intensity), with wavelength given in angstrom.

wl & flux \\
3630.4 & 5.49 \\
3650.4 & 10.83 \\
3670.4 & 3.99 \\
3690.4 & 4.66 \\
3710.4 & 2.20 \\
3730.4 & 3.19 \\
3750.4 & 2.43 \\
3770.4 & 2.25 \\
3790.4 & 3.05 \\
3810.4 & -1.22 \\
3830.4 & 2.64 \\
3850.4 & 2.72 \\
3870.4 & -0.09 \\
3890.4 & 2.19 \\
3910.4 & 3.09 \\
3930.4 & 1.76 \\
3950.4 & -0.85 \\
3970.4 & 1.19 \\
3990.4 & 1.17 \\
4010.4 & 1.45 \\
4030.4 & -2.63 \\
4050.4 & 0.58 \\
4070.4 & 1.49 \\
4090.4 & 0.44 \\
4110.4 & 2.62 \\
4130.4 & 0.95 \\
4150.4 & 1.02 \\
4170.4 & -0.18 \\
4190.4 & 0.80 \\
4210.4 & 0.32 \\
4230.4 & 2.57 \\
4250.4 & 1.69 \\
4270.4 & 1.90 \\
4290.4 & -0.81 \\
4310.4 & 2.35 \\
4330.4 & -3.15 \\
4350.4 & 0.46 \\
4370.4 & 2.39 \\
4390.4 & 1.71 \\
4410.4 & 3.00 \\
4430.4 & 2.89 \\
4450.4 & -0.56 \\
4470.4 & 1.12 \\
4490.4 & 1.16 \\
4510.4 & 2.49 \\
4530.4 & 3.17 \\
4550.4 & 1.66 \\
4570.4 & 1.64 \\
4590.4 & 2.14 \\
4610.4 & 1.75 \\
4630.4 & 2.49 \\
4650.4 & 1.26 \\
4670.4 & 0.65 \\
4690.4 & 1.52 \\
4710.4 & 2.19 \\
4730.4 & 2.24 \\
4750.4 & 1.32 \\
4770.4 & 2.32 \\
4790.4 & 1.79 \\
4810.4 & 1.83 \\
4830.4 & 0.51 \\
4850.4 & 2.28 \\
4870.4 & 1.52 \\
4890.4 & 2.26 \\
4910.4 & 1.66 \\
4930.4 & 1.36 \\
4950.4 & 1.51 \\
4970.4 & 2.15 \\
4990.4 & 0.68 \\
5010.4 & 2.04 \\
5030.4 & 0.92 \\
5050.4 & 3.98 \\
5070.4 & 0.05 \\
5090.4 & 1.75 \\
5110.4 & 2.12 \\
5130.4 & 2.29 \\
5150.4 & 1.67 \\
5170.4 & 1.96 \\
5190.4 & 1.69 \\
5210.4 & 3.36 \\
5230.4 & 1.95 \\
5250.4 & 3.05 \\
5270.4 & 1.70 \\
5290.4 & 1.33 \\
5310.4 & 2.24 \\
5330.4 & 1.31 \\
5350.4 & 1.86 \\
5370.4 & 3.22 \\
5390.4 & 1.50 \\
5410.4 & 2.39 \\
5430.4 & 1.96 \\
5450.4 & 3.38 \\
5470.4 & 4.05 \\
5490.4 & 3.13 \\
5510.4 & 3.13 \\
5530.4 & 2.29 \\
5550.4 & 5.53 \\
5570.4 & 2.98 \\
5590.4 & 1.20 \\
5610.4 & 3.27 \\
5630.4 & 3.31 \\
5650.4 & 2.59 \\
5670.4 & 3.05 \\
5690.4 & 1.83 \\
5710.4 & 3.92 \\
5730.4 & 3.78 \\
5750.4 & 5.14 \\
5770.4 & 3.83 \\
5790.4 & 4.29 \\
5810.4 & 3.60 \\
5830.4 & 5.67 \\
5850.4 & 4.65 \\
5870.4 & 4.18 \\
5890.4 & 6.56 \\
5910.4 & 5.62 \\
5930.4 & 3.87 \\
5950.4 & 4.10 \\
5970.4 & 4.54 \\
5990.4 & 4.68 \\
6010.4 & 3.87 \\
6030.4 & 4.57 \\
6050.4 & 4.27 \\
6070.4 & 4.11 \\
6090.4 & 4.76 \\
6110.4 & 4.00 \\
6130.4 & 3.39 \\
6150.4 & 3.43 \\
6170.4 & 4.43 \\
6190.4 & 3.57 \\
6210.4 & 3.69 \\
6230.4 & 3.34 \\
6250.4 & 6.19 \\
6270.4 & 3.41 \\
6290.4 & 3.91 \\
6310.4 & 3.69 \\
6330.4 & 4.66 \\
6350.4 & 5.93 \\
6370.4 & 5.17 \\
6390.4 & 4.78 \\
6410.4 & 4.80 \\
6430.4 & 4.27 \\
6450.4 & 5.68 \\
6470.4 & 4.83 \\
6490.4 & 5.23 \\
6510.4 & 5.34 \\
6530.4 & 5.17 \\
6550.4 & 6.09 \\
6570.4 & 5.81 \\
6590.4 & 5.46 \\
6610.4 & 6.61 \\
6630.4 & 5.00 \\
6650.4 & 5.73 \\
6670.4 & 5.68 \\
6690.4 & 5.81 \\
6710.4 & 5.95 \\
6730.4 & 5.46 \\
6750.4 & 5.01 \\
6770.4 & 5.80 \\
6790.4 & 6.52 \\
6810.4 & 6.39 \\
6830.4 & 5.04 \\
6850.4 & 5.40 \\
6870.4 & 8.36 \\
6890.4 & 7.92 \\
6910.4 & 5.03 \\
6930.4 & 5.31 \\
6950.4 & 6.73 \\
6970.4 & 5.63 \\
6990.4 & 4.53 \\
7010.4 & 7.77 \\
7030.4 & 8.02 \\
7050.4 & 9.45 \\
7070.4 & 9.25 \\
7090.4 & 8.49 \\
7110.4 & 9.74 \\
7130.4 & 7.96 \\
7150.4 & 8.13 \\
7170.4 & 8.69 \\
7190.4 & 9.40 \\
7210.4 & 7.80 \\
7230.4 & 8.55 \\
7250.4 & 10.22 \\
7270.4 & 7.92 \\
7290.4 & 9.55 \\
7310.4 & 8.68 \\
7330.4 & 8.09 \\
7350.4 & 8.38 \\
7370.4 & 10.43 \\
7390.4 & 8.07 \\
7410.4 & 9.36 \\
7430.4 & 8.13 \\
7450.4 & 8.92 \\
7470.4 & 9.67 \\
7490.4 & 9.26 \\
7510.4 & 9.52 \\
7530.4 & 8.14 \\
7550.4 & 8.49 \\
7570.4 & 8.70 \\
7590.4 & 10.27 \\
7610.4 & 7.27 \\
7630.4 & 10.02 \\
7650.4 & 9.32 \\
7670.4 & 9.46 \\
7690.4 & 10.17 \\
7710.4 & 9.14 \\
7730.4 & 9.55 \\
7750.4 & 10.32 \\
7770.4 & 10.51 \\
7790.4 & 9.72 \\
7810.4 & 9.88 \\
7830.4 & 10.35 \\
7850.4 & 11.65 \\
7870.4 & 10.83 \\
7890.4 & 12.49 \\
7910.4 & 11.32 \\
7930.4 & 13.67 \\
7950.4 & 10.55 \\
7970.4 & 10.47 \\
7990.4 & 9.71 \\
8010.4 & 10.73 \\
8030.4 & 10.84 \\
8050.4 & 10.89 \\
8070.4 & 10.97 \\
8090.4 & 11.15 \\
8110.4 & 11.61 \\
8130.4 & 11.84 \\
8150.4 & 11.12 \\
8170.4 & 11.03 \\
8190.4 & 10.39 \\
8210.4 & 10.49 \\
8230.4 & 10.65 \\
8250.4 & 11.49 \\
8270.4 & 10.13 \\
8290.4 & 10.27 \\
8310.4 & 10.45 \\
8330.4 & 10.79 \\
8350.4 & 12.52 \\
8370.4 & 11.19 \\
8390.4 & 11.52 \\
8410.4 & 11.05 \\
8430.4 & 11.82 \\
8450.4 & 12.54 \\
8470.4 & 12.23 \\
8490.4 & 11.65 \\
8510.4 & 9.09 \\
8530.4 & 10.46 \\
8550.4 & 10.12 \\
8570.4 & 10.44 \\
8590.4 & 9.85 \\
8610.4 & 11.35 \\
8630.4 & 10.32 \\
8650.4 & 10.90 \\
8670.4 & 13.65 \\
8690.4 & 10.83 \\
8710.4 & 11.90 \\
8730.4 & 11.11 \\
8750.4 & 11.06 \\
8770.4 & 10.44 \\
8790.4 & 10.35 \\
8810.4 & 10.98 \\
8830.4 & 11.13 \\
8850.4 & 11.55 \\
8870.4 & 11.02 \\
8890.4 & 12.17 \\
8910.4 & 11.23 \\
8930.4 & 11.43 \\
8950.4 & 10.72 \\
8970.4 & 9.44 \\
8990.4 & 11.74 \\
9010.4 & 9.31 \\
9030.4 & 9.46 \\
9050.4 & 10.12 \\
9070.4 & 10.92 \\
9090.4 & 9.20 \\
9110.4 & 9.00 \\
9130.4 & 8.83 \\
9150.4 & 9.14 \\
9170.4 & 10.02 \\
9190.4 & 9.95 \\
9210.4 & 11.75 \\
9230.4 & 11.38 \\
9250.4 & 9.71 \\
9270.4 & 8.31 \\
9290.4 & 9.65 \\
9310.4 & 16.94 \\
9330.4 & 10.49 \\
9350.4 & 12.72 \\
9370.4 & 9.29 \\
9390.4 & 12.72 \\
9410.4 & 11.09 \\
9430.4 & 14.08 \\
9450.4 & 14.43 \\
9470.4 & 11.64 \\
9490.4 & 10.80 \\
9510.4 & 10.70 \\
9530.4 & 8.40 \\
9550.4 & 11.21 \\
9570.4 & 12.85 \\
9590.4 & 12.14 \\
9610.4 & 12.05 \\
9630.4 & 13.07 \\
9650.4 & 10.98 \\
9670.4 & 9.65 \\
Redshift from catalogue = 0.76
